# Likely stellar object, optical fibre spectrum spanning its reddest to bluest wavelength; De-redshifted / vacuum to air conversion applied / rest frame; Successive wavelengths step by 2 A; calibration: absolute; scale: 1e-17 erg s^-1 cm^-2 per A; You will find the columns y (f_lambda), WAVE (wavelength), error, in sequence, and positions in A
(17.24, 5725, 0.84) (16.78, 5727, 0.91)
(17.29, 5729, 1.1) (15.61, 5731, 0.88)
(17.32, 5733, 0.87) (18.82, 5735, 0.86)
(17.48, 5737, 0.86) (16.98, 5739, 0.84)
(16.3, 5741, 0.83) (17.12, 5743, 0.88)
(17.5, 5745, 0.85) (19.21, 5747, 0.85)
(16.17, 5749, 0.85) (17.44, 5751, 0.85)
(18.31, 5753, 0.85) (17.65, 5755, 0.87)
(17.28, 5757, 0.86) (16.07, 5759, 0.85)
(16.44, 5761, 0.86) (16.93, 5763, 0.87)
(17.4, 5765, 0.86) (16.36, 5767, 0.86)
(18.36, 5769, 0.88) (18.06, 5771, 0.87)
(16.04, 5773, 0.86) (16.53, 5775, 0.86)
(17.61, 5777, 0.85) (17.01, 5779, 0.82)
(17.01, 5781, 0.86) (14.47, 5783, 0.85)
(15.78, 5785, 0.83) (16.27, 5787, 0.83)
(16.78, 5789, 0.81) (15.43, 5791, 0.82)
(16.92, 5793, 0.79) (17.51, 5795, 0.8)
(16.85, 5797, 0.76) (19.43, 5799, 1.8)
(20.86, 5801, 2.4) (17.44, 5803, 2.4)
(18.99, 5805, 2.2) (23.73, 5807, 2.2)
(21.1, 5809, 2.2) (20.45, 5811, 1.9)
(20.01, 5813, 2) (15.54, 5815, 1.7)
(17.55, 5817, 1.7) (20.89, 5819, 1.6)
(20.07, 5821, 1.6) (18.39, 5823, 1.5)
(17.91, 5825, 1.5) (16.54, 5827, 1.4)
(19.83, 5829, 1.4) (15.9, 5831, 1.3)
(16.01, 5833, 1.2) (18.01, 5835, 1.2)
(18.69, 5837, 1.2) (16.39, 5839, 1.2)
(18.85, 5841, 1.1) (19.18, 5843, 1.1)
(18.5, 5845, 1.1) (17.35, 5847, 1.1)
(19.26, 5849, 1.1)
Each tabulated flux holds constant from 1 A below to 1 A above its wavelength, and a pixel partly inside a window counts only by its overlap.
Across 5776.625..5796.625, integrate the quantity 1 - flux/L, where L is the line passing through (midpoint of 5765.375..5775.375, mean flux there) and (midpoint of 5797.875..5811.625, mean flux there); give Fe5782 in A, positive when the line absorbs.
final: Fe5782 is 2.29 A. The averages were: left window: 17.1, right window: 20.2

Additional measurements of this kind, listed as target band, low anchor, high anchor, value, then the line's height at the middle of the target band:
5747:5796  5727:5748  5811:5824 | 3.0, 18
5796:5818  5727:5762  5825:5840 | -2.5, 17.3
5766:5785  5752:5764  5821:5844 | 0.6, 17.3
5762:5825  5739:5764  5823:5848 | -1.6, 17.5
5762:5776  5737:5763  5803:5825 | 0.6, 17.9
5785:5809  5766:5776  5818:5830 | -0.3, 18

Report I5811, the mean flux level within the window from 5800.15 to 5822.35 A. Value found 19.7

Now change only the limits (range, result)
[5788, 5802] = 17.7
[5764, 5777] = 17.2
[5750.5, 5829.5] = 17.8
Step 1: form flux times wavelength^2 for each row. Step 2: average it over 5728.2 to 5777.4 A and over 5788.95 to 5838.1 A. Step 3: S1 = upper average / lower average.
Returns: 1.10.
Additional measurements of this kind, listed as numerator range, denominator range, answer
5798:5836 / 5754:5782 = 1.13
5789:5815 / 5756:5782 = 1.12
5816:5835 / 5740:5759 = 1.07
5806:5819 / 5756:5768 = 1.20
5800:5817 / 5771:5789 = 1.20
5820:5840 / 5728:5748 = 1.06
